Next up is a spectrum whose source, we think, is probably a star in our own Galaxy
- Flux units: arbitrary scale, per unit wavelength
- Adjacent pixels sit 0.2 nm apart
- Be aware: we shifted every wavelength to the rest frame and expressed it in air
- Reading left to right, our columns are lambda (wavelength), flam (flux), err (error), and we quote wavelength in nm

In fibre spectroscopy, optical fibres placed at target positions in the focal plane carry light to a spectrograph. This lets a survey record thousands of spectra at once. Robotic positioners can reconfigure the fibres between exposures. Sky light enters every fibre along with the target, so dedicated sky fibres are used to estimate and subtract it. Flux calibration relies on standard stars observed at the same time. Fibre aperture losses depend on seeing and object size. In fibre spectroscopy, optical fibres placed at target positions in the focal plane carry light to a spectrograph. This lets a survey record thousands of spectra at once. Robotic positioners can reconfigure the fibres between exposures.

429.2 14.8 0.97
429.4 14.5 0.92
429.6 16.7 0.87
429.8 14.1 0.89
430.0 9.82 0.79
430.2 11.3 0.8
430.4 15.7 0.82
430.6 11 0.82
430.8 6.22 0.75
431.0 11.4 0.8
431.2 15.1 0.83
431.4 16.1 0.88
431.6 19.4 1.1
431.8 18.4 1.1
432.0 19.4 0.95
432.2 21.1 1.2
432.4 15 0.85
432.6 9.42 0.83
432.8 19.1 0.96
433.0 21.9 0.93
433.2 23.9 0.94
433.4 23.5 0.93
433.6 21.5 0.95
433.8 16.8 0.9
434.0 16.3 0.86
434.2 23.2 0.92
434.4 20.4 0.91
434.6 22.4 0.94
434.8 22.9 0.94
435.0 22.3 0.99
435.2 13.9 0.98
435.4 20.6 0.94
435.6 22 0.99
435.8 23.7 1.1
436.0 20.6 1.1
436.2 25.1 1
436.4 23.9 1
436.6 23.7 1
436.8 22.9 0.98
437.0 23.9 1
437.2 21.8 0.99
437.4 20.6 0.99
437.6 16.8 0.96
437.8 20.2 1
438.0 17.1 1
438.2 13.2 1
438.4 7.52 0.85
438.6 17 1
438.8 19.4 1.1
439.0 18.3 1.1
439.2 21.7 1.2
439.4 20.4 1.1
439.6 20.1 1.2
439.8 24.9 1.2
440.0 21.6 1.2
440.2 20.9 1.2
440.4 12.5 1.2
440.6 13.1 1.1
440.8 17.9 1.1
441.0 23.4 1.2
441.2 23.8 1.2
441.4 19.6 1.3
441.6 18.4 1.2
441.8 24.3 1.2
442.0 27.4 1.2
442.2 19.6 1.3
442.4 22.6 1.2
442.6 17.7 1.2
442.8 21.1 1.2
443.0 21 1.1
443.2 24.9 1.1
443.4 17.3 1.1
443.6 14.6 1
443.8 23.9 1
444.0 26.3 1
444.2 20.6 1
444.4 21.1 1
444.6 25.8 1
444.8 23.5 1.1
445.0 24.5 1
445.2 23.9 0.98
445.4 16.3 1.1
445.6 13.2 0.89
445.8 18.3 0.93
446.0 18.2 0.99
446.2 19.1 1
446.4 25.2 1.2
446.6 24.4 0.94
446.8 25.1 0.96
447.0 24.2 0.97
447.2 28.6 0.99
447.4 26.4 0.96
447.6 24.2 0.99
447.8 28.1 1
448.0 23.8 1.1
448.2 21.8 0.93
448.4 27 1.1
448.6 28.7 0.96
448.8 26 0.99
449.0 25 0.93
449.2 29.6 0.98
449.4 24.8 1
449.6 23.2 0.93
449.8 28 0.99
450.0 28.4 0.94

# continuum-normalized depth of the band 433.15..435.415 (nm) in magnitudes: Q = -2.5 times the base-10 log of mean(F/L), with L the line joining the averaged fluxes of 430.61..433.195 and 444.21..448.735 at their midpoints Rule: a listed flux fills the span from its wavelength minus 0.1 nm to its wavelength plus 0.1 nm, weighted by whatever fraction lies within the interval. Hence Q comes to -0.19 mag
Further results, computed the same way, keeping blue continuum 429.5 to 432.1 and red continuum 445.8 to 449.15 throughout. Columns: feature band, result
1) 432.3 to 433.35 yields -0.17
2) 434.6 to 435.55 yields -0.20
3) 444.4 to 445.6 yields 0.06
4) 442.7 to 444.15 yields 0.04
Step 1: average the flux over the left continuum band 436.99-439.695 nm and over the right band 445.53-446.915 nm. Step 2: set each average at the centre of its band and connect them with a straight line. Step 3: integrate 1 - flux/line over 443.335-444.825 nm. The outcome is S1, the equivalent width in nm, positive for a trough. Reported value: -0.12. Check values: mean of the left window 18.2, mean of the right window 20.7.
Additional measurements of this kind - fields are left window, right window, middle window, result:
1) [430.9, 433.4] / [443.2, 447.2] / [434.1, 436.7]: -0.441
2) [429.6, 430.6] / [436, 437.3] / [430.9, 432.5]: -0.150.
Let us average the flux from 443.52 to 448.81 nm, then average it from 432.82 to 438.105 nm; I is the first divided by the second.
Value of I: 1.1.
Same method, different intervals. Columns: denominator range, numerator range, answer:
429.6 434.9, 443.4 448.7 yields 1.33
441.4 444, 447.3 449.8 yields 1.22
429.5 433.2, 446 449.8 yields 1.64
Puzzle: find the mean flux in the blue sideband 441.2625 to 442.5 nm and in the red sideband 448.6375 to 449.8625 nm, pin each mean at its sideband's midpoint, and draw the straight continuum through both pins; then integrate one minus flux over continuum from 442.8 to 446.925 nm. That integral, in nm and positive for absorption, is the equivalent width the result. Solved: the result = 0.40 nm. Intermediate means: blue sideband 22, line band 21.4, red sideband 26.2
